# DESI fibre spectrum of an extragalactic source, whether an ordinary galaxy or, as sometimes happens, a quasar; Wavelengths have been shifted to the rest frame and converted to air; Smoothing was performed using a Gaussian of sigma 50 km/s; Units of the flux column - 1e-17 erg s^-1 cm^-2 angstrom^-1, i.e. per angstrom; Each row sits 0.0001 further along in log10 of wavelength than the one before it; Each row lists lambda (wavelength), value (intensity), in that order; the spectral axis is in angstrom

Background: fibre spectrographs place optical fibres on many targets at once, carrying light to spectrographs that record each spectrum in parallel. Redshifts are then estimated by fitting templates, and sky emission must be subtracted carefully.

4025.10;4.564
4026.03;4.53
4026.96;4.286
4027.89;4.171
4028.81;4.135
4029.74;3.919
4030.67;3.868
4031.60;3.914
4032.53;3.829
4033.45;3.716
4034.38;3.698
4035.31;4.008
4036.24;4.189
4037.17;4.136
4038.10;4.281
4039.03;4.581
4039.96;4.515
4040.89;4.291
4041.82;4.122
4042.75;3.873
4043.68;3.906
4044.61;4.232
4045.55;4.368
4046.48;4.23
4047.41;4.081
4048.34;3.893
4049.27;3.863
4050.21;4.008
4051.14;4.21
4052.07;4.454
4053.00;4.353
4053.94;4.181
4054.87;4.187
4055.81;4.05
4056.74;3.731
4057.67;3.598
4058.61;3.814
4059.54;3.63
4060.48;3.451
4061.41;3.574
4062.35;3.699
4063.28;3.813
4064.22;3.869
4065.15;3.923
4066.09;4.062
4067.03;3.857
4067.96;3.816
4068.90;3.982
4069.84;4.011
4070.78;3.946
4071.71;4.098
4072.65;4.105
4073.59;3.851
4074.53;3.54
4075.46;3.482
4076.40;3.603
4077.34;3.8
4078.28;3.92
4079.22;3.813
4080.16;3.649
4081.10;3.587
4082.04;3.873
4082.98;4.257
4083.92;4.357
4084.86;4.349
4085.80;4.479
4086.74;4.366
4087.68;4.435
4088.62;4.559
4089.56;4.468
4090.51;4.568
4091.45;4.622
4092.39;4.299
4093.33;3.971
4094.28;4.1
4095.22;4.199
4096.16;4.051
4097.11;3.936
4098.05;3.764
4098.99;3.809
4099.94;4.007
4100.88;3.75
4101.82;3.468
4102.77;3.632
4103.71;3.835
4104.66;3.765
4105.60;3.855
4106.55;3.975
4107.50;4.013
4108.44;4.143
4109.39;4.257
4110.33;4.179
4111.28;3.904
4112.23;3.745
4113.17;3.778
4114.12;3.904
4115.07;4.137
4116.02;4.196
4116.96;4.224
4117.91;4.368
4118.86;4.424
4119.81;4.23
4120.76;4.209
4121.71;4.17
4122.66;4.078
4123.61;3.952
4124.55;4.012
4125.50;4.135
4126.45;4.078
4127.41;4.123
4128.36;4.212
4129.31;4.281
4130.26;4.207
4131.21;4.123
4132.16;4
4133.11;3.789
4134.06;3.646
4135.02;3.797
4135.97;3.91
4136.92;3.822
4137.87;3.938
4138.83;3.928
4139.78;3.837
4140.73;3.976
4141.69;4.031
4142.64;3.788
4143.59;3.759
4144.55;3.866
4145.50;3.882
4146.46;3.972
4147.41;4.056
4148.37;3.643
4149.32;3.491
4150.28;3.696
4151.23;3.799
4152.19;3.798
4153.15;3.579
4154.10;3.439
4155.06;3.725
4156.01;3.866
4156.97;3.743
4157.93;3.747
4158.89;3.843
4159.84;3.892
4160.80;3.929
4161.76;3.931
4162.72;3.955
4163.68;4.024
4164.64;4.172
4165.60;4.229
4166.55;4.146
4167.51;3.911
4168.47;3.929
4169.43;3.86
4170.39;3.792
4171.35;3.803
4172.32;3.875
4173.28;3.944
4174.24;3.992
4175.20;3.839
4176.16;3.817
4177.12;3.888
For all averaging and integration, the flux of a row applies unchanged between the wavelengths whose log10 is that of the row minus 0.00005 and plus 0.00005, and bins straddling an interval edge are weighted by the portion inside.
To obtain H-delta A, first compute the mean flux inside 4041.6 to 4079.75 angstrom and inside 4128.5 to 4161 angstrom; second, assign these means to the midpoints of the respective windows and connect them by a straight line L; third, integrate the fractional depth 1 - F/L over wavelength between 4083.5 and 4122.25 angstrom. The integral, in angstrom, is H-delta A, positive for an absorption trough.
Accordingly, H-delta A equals -2.2 angstrom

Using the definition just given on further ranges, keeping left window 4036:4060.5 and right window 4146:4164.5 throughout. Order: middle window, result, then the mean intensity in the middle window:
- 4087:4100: -0.8 angstrom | 4.21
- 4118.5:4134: -0.9 angstrom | 4.11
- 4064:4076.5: 0.5 angstrom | 3.88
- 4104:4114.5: -0.1 angstrom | 3.95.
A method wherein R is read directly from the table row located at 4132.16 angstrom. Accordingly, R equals 4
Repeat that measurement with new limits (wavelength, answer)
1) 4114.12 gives 3.904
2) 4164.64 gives 4.172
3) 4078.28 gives 3.92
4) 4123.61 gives 3.952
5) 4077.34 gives 3.8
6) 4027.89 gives 4.171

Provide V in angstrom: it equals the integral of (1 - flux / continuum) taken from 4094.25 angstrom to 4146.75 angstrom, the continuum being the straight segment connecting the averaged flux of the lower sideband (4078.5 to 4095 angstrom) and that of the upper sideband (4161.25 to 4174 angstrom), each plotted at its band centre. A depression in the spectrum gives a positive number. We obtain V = 1.62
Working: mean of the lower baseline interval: 4.22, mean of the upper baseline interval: 3.97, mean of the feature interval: 3.98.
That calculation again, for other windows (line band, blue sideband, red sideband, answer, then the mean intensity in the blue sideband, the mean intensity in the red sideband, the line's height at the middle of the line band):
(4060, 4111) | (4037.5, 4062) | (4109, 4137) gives 1.0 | 4.05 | 4.07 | 4.06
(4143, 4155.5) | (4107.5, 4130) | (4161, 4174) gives 0.9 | 4.12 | 3.96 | 4.02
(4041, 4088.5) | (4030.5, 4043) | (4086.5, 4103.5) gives 1.4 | 4.08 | 4.1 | 4.09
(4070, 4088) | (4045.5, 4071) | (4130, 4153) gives -0.2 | 3.94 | 3.86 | 3.92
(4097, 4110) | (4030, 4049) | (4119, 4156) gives 0.3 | 4.08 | 3.92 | 3.98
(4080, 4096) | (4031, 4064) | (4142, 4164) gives -1.3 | 4.01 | 3.8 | 3.93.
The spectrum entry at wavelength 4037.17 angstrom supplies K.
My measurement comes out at 4.136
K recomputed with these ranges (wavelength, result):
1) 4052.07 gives 4.454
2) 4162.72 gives 3.955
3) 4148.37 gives 3.643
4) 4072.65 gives 4.105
